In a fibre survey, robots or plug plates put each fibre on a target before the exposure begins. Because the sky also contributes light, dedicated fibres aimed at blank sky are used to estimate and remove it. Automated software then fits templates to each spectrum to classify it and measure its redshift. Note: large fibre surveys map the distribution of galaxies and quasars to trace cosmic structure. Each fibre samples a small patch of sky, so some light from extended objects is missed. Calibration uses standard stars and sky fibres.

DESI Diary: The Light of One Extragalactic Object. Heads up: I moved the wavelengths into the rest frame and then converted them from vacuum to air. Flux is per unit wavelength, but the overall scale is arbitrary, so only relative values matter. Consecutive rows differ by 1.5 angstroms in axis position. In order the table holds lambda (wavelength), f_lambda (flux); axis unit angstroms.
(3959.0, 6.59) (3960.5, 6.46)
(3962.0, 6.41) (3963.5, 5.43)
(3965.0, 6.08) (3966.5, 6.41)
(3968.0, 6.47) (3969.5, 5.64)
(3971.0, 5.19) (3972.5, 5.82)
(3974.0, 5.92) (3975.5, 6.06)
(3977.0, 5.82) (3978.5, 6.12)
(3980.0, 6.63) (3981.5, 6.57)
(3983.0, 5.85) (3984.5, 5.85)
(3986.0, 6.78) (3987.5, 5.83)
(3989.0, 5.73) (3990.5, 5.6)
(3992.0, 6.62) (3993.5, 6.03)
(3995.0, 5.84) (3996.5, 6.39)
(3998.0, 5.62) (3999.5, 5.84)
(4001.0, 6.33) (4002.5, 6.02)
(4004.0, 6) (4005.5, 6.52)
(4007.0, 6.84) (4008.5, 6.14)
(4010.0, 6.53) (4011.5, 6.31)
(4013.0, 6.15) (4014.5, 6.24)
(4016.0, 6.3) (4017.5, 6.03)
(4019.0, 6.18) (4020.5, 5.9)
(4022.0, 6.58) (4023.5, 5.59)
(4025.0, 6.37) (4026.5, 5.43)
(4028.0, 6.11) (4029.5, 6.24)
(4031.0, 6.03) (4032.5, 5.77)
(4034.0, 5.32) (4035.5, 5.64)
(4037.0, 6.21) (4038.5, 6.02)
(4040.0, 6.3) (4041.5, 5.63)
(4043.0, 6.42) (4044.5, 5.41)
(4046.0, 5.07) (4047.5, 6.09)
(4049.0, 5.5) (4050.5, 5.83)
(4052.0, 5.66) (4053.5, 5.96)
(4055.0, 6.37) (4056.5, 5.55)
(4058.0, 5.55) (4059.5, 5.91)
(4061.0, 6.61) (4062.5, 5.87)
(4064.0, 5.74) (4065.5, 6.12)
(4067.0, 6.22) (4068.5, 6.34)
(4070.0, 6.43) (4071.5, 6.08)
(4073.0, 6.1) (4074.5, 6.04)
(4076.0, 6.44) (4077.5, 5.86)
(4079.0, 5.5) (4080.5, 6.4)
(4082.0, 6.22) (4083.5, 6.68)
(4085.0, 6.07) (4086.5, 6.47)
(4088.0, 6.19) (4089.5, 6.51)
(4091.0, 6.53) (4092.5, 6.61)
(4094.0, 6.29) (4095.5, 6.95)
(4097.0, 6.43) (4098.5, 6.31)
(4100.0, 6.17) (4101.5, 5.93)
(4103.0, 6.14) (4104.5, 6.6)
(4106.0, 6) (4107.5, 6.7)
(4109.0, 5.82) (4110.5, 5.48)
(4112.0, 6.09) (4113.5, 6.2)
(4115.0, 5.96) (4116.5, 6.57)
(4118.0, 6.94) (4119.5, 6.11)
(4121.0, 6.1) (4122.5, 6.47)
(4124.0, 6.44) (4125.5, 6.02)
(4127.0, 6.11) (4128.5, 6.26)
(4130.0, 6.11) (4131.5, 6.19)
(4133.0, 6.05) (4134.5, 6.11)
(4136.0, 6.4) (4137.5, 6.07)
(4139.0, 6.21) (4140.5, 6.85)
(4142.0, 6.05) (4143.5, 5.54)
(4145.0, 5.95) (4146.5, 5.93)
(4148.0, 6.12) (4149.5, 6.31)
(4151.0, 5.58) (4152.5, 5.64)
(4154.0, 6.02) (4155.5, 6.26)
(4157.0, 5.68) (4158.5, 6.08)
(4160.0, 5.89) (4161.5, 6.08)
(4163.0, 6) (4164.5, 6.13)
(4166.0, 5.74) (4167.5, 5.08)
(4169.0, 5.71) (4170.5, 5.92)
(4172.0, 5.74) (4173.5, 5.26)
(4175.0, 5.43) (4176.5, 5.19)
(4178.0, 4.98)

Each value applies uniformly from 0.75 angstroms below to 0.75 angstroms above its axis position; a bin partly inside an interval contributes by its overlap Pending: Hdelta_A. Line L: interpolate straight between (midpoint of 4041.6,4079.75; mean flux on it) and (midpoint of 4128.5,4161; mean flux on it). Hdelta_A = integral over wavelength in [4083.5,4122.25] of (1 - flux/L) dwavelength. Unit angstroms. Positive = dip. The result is -1.9 angstroms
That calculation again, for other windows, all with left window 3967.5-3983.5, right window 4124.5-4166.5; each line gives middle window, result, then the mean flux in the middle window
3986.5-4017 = -0.7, 6.15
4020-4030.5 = 0.0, 6.03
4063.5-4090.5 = -0.7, 6.2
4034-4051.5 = 0.6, 5.8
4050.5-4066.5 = 0.3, 5.93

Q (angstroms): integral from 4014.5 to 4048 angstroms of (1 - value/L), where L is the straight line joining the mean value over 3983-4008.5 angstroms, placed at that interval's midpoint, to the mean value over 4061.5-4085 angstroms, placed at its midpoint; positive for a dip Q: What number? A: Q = 1.0 angstroms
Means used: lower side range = 6.11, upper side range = 6.14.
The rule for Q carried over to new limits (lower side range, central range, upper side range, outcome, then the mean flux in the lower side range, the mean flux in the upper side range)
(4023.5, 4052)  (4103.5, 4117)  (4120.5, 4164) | -0.3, 5.84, 6.09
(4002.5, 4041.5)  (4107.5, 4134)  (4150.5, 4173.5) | -1.3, 6.1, 5.82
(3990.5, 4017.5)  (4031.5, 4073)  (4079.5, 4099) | 2.7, 6.2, 6.43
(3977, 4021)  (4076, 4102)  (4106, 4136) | -0.5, 6.16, 6.2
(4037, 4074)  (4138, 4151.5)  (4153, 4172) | -0.4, 5.96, 5.87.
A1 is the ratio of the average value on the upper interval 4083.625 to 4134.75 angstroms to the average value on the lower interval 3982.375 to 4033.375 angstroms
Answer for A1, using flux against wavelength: 1.0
